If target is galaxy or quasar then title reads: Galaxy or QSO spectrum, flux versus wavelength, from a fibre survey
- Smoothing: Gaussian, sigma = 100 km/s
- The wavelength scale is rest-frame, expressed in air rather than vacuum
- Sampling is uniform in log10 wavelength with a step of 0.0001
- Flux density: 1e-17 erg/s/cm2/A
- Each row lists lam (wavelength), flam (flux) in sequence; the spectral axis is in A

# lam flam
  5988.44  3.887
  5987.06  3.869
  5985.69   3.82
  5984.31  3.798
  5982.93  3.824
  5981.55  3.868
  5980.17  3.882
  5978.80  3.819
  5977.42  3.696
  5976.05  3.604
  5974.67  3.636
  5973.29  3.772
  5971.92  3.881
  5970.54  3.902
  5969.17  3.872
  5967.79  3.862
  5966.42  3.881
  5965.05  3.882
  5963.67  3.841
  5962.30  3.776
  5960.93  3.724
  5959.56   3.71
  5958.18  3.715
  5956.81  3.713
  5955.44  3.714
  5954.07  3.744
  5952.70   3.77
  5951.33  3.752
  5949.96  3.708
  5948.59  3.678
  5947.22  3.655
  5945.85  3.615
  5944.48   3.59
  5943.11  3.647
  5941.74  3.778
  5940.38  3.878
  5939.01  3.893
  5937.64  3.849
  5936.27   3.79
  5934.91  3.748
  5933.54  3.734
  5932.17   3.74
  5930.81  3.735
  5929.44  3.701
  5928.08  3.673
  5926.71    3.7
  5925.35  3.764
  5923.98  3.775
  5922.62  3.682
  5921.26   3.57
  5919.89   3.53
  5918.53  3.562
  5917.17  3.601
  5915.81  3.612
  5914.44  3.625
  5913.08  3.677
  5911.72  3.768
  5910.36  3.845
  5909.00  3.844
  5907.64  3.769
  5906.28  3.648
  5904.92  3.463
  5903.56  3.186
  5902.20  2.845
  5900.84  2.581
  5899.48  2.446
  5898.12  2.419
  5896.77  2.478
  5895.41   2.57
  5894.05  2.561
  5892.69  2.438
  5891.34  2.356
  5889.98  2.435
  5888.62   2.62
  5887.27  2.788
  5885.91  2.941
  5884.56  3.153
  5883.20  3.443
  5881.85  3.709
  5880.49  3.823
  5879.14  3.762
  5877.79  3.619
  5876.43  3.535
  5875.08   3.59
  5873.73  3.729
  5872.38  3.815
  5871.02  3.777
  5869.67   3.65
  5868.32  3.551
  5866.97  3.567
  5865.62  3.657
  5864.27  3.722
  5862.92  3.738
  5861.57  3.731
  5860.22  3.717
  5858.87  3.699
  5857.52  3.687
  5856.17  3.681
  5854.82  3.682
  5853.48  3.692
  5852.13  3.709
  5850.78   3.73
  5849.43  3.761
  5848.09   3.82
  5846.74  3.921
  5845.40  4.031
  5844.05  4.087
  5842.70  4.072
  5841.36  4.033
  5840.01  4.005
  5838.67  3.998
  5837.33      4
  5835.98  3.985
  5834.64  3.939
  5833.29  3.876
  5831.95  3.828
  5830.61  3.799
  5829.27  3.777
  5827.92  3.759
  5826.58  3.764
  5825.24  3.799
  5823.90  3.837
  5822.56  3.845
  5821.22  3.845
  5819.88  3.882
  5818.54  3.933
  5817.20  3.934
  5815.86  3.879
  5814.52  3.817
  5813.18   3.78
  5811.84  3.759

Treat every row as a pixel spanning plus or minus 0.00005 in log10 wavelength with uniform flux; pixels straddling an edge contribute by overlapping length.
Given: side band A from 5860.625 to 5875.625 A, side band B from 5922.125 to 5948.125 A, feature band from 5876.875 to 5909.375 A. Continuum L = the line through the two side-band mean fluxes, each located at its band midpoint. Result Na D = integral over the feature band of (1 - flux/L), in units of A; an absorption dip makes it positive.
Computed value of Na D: 5.9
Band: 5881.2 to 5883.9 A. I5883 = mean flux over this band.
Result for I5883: 3.57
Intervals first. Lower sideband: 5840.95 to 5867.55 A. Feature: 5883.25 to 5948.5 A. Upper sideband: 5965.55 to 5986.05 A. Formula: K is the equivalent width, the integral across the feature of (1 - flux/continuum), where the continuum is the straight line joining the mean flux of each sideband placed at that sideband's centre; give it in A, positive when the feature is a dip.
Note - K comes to 7.3 A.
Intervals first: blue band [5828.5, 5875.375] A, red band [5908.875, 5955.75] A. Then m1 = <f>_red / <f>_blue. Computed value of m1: 1.0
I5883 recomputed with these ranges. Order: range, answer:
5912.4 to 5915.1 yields 3.65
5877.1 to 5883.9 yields 3.67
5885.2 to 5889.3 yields 2.79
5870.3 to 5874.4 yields 3.77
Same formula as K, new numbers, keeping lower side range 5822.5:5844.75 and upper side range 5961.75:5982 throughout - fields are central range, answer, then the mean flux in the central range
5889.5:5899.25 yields 3.5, 2.47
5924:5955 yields 0.8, 3.73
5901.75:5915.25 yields 1.0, 3.58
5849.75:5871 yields 1.1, 3.69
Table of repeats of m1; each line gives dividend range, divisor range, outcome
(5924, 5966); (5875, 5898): 1.24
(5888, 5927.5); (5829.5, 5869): 0.84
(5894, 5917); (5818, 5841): 0.83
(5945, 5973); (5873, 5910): 1.21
